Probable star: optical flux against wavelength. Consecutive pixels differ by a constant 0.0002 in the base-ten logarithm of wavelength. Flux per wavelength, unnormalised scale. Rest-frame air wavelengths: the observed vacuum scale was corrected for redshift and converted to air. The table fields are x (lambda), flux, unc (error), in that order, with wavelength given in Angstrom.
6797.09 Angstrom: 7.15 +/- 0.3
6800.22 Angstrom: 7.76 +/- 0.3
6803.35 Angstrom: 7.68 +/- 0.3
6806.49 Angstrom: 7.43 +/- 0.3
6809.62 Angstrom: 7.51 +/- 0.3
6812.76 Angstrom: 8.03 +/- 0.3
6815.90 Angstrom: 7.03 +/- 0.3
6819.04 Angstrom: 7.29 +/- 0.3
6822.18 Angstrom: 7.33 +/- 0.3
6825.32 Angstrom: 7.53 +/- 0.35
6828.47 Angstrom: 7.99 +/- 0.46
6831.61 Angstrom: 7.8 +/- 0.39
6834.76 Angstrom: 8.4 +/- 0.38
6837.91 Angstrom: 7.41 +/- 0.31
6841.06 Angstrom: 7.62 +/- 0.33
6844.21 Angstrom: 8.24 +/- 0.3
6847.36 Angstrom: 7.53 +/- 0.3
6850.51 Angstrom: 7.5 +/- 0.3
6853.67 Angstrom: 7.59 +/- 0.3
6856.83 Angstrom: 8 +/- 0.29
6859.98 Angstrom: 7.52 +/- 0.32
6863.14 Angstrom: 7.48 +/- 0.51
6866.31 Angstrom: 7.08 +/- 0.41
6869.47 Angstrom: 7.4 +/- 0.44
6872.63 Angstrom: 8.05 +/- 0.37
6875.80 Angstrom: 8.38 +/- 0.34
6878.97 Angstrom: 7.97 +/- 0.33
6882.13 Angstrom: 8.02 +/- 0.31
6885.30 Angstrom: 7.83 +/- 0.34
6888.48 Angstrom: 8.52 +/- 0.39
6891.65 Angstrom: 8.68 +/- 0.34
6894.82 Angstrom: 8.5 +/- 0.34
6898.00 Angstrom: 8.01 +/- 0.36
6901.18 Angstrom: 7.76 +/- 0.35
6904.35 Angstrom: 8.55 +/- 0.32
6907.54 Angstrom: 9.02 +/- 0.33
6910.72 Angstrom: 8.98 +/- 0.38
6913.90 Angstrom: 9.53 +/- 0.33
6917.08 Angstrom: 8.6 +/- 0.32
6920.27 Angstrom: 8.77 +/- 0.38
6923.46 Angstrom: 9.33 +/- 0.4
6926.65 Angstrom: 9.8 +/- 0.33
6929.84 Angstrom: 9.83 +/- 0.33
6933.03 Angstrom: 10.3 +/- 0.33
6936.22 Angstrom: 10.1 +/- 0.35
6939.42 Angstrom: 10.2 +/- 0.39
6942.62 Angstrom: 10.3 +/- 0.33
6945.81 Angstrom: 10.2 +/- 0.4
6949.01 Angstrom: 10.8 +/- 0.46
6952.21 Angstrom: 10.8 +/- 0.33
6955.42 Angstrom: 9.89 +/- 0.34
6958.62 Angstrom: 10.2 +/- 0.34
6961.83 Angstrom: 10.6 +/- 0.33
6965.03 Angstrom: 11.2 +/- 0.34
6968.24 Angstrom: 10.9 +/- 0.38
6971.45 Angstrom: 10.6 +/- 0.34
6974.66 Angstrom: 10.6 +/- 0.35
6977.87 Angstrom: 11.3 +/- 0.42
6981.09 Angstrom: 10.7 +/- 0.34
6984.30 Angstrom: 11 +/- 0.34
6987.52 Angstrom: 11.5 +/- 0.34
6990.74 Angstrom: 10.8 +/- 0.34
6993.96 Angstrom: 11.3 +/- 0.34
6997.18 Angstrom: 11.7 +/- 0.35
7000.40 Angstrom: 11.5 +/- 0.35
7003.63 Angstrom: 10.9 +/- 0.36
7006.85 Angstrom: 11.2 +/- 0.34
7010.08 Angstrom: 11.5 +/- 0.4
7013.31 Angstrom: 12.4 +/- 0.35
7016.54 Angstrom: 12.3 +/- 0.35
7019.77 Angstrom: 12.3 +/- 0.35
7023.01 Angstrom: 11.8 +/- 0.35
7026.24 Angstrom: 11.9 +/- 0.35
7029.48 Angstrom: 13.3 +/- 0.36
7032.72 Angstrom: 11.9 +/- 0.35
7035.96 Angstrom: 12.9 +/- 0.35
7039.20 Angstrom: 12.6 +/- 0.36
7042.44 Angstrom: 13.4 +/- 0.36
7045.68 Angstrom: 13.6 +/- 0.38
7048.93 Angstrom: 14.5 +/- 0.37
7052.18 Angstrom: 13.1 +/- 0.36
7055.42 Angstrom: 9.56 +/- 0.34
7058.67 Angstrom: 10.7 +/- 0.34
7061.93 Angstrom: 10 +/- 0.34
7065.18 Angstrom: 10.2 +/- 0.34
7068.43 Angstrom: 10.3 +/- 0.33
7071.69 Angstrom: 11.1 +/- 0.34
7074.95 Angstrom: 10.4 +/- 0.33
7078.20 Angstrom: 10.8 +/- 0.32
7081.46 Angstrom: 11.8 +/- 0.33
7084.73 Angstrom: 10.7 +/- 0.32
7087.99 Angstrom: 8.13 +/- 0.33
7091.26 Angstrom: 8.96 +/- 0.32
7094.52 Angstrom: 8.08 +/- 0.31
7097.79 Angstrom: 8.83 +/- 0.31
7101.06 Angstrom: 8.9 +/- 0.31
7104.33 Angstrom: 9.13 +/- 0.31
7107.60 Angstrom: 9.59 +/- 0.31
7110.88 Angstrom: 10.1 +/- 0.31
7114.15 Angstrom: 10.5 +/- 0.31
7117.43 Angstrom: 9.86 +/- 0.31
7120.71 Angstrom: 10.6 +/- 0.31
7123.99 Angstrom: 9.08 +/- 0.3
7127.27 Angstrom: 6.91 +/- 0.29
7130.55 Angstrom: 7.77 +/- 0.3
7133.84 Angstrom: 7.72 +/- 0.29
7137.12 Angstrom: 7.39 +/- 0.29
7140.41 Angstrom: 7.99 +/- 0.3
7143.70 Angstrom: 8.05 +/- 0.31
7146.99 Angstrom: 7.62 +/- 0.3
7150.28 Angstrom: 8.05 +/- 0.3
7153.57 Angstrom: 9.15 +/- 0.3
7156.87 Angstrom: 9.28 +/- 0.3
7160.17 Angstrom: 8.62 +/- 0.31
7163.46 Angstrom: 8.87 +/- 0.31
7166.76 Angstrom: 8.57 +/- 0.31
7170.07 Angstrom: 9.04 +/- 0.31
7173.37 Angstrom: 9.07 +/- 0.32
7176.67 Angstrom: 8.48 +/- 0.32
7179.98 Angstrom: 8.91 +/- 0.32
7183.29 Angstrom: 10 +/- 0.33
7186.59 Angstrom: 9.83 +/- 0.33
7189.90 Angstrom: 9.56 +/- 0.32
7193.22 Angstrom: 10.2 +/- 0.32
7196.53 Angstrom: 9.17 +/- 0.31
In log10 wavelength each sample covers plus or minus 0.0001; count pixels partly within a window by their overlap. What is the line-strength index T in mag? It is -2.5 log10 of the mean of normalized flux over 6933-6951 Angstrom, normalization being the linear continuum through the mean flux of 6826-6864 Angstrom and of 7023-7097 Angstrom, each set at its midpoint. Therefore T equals -0.11 mag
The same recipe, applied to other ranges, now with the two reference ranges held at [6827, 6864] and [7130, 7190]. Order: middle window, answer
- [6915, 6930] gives -0.16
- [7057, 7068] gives -0.23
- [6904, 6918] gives -0.13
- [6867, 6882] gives -0.01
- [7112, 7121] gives -0.20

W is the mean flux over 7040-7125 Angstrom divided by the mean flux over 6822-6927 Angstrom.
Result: 1.29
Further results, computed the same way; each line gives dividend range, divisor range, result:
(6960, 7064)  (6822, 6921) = 1.45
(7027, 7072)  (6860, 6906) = 1.50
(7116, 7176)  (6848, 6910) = 1.07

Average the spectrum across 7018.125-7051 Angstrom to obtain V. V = 12.8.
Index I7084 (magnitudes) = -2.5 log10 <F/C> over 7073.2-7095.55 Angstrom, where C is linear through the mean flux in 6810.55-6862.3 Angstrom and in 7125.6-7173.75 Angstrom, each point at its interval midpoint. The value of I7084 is -0.21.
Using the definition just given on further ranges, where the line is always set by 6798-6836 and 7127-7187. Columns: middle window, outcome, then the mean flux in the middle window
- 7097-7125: -0.15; 9.66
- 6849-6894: -0.01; 7.87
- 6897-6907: -0.05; 8.21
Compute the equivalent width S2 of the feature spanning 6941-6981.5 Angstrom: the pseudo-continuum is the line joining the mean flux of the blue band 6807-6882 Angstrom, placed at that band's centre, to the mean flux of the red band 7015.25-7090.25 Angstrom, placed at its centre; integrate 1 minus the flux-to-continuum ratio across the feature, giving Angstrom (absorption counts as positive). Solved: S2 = -3.1 Angstrom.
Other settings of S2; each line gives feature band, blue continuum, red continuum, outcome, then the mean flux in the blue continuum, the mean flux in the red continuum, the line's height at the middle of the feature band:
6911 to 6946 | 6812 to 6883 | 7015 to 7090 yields -1.63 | 7.7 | 11.6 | 9.24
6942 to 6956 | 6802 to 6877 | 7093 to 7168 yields -4.14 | 7.65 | 8.73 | 8.06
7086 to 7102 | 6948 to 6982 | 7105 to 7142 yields 1.03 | 10.7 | 8.87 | 9.21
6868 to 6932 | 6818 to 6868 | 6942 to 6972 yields 3.61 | 7.65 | 10.6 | 9.1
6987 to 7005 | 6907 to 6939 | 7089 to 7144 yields -4.02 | 9.47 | 8.8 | 9.22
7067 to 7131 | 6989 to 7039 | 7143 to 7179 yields 2.57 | 11.9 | 8.64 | 10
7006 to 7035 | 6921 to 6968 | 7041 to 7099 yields -4.20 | 10.2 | 10.8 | 10.6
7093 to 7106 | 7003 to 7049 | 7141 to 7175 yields 1.95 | 12.4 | 8.61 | 10.3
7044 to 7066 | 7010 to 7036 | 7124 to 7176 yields -0.86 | 12.3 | 8.3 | 11.3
